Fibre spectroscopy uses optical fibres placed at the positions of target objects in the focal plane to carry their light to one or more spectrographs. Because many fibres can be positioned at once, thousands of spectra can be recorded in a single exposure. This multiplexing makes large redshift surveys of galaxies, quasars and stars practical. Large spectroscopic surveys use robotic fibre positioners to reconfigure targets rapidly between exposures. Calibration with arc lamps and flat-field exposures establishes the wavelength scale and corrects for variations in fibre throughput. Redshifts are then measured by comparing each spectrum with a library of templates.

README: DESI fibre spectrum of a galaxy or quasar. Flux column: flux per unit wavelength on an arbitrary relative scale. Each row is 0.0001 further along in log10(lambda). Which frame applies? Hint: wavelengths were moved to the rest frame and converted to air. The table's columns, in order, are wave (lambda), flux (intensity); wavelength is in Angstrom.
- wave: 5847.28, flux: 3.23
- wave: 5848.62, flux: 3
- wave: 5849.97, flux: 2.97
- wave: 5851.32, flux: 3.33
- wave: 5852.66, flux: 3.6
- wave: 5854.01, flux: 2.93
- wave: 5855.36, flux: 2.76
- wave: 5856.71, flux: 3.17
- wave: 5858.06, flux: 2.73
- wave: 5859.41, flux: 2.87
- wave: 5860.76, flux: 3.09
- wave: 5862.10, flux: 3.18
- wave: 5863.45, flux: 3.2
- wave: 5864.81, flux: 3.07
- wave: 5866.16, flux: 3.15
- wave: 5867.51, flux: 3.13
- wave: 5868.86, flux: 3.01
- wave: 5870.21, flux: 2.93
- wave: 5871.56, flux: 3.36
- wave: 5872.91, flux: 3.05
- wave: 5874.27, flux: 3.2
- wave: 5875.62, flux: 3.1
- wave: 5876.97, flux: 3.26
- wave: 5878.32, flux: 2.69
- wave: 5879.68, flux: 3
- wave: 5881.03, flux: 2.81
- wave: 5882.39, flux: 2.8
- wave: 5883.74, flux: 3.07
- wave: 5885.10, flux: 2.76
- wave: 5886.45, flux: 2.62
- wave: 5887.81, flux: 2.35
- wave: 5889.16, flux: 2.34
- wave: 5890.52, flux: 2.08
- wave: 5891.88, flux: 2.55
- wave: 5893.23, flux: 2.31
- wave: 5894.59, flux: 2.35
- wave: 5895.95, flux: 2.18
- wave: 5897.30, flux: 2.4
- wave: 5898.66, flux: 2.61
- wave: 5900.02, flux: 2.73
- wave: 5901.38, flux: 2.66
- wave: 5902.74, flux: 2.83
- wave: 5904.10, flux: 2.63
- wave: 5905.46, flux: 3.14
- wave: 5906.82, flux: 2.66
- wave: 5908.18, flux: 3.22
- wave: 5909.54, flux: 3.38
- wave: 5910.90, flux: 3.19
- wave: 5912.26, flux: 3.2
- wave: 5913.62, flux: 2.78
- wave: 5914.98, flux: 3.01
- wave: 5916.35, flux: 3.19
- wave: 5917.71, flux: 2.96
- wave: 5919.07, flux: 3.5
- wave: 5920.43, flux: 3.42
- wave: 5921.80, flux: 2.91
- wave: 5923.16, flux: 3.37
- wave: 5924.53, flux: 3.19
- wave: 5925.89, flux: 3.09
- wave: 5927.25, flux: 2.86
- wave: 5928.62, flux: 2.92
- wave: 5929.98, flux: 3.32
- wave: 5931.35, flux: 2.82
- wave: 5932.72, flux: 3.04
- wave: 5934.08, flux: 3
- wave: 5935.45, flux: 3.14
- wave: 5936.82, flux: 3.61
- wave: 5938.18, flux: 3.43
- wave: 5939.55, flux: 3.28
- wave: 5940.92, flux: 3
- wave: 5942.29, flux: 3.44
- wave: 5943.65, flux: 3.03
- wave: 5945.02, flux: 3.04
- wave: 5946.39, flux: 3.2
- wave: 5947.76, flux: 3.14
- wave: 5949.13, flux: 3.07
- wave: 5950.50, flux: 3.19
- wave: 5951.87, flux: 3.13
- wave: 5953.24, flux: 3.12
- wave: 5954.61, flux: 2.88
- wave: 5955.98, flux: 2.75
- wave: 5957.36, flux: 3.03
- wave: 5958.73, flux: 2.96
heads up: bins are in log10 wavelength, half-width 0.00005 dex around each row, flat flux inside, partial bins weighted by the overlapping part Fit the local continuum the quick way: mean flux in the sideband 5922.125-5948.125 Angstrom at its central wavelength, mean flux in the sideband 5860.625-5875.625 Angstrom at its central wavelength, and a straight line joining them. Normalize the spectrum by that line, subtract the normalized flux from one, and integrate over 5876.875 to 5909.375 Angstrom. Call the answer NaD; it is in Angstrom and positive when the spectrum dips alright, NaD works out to 4.8 Angstrom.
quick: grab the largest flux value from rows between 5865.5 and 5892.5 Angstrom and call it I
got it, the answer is 3.36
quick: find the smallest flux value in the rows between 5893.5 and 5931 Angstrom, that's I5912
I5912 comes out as 2.18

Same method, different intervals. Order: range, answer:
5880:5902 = 2.08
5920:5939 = 2.82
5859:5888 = 2.35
